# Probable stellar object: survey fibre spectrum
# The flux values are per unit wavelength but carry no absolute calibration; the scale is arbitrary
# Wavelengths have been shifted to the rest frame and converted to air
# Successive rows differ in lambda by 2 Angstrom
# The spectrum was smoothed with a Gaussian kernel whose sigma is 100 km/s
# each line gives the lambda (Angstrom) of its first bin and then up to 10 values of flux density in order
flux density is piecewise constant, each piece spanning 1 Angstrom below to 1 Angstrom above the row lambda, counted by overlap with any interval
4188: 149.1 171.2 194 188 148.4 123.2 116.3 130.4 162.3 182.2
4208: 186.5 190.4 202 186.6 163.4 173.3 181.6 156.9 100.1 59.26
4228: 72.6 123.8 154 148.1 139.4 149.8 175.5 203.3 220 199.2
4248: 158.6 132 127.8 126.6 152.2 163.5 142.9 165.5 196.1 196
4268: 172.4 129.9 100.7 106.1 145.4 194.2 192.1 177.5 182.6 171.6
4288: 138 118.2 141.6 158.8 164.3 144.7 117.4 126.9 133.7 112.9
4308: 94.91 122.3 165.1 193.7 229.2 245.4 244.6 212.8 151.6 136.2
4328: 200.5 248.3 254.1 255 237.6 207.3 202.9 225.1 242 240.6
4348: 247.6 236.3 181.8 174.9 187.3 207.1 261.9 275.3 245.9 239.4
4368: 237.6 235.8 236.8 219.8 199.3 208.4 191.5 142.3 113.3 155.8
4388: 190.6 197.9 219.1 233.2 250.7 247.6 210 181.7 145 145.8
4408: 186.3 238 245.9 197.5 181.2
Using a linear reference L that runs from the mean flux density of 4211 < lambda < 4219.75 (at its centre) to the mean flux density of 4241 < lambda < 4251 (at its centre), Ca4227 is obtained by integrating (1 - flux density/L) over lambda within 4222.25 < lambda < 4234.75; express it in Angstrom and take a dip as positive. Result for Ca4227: 4.8 Angstrom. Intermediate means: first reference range 181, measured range 112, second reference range 183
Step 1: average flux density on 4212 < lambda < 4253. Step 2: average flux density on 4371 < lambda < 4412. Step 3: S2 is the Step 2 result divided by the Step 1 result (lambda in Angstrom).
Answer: 1.3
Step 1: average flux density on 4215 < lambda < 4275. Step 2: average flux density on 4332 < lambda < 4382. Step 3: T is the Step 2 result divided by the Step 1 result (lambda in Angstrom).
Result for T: 1.50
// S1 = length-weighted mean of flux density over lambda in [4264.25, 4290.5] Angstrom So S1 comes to 158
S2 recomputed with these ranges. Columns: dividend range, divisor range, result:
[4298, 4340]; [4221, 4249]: 1.25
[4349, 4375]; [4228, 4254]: 1.45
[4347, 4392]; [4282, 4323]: 1.29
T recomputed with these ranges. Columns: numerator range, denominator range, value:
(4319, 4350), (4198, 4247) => 1.41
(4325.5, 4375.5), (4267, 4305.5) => 1.53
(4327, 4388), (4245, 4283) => 1.38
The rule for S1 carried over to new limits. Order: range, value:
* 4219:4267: 152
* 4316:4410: 212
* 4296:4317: 145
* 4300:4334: 180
